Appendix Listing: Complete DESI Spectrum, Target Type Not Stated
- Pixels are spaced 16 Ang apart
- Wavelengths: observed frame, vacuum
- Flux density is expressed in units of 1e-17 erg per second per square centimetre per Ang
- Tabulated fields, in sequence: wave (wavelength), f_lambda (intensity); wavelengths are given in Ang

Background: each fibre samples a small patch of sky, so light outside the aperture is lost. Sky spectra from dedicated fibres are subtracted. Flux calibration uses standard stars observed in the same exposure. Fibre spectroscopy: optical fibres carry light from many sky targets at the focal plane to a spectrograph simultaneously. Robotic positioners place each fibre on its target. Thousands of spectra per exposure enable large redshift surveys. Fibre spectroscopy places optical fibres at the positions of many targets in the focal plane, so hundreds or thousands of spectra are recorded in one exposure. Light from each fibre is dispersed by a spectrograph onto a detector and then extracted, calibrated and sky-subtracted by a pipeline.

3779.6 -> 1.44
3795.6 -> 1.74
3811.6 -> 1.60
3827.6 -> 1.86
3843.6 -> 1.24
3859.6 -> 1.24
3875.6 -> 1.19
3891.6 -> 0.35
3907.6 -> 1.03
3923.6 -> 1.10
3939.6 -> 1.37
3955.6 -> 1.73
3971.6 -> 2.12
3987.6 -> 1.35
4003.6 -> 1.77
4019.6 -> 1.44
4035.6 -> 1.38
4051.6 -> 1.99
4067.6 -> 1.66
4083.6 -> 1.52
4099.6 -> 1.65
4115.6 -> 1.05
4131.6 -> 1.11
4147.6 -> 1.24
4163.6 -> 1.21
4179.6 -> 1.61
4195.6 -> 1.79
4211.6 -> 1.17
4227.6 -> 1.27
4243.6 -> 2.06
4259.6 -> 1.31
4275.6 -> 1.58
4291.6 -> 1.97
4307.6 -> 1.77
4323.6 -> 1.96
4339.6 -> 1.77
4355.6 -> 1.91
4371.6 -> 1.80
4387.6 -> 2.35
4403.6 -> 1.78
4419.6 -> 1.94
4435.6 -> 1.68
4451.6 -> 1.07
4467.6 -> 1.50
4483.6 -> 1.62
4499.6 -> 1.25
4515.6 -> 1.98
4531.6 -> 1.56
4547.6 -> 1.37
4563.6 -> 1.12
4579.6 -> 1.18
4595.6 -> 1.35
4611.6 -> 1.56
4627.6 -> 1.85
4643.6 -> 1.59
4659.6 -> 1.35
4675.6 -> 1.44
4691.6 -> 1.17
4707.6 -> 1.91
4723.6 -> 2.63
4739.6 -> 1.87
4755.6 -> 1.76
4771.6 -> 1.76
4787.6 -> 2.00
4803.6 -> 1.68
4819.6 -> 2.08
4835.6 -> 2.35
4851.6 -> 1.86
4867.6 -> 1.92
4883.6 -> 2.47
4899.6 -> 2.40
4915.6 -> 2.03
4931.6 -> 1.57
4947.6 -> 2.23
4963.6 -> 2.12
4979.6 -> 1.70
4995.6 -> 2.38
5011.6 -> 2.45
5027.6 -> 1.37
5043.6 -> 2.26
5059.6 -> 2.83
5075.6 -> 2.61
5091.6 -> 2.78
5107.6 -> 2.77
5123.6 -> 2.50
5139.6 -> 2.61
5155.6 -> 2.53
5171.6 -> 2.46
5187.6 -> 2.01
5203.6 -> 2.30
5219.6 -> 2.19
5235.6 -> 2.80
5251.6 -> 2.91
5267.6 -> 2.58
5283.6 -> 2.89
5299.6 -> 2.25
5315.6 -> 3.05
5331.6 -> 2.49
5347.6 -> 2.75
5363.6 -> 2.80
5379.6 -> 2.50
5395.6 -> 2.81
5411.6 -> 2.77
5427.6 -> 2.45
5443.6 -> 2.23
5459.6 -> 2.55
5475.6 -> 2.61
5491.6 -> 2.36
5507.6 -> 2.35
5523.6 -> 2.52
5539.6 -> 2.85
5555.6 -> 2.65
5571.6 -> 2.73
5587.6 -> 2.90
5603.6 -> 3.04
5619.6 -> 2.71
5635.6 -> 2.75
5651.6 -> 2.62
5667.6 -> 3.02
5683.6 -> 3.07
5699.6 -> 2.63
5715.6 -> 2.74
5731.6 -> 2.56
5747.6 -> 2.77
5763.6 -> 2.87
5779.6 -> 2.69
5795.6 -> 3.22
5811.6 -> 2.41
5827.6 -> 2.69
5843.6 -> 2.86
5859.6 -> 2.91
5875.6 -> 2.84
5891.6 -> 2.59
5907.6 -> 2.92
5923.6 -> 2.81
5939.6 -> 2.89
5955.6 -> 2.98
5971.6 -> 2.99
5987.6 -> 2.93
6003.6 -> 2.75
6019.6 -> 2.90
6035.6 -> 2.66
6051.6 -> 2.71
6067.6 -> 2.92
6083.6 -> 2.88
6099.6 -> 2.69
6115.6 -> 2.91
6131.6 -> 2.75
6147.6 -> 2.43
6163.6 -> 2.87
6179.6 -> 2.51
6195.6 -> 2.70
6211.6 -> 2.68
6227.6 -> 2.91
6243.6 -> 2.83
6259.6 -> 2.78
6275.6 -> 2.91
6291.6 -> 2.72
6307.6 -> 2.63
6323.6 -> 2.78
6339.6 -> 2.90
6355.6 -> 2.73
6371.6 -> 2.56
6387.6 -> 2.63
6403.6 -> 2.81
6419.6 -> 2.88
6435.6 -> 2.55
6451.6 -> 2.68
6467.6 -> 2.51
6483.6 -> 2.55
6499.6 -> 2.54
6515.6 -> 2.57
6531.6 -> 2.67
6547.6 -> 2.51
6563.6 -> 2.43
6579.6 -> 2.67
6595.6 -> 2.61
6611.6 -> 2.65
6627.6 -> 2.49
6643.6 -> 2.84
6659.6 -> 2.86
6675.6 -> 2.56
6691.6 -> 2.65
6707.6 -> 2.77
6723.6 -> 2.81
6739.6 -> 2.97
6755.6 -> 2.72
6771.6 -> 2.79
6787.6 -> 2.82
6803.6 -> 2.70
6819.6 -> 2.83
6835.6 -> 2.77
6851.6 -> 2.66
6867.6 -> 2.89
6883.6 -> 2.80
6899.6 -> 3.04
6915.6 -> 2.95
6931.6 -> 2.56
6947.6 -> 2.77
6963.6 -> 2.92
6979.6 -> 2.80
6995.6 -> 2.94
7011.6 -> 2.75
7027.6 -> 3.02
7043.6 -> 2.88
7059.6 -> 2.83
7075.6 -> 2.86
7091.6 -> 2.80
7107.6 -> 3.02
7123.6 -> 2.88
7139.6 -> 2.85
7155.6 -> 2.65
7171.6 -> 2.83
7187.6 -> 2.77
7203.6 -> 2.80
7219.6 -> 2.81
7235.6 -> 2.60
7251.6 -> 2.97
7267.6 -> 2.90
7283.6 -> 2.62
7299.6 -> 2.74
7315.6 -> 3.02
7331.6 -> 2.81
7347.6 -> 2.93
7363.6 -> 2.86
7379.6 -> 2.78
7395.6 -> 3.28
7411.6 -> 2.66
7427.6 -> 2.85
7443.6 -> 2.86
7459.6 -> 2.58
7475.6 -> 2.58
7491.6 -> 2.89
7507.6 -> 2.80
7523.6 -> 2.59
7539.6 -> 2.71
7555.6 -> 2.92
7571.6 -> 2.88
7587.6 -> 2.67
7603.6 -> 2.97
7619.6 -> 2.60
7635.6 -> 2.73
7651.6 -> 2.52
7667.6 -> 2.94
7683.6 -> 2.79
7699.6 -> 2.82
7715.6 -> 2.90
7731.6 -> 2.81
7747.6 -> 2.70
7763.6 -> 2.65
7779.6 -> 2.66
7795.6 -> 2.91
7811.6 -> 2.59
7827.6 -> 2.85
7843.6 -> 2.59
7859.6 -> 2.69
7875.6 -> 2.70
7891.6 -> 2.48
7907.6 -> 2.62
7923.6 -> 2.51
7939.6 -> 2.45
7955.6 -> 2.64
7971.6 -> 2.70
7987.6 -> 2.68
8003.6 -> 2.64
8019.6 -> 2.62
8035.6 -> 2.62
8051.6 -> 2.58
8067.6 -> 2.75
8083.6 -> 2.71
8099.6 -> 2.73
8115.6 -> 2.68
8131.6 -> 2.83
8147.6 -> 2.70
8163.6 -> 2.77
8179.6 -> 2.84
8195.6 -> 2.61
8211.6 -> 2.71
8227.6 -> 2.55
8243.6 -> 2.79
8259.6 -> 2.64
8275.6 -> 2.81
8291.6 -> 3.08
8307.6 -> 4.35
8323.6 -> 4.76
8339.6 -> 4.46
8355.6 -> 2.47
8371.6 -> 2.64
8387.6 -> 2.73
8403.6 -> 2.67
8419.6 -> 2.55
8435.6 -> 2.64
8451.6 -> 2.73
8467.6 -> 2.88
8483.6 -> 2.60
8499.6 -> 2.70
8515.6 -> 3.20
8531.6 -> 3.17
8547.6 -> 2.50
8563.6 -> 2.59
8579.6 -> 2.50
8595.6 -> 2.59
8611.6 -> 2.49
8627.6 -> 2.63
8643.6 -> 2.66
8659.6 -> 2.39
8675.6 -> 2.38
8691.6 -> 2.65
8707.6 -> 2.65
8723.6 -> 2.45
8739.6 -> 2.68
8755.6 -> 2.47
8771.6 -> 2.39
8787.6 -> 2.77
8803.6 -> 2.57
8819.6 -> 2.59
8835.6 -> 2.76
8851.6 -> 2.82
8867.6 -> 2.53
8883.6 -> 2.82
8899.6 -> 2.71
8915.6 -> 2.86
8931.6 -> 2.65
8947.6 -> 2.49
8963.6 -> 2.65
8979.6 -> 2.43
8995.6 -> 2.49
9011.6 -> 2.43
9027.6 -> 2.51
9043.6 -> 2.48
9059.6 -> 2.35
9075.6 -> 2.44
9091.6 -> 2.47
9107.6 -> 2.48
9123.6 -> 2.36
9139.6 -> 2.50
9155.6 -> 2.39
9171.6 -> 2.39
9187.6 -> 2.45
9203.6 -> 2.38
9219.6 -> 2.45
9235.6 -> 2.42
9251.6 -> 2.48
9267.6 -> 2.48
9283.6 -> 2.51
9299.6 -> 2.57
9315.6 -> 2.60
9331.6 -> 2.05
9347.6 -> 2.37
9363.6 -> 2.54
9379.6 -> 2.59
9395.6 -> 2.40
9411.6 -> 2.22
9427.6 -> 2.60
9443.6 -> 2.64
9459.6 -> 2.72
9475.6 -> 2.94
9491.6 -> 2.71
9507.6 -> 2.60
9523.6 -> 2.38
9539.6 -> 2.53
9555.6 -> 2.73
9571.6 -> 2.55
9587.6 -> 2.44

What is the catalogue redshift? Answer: 0.267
